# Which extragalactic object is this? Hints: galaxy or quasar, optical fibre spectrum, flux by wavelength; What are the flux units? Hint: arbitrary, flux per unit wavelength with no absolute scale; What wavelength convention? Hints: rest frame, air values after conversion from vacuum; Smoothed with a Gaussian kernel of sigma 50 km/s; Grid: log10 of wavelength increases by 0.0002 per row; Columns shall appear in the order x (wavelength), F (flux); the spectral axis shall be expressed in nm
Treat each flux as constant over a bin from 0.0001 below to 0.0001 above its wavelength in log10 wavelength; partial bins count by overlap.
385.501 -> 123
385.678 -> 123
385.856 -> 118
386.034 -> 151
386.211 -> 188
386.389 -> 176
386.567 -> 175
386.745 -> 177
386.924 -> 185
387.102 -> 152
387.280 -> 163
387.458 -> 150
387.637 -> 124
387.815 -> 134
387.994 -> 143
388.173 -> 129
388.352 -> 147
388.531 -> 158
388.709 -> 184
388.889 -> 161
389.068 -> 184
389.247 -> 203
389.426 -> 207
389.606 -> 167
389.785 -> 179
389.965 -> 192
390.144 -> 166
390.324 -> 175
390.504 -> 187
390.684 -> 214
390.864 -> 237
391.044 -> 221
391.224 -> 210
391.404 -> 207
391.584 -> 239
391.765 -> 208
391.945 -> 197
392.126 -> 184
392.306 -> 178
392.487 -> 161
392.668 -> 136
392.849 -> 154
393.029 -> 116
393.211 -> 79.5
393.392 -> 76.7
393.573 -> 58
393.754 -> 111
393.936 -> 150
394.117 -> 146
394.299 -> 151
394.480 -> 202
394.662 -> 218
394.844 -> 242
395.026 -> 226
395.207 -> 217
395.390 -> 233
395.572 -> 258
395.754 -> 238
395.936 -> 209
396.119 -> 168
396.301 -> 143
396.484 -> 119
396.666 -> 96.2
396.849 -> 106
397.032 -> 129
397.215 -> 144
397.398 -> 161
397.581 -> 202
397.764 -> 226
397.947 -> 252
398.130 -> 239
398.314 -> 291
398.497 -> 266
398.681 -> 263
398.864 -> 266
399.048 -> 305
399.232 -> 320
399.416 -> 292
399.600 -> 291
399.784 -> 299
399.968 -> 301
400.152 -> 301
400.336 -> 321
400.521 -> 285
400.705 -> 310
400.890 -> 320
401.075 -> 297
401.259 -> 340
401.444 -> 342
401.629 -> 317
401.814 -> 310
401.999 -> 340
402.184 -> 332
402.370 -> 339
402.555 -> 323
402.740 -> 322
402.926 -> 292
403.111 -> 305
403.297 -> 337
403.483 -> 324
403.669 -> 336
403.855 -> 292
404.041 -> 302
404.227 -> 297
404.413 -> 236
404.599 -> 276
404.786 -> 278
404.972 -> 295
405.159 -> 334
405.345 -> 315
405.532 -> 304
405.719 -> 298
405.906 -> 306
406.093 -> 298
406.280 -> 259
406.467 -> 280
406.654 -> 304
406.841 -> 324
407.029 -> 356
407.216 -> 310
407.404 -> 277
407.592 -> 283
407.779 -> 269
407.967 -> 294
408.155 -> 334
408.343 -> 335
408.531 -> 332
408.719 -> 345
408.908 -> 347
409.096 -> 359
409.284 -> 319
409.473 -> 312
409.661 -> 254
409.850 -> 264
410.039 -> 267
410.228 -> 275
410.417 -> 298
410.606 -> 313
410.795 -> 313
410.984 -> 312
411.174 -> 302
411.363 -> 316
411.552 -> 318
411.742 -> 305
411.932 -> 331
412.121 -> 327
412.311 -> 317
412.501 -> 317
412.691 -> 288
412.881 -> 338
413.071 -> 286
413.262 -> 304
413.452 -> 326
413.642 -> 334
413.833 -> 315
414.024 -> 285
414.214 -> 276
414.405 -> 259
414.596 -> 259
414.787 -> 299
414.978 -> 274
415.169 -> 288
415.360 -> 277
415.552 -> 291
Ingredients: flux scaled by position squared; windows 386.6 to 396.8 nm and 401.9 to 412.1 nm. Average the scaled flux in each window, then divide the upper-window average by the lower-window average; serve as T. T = 1.92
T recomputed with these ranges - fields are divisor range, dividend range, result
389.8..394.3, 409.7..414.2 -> 2.03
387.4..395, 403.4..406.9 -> 1.89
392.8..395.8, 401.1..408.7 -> 1.93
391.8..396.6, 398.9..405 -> 1.90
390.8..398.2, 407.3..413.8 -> 1.90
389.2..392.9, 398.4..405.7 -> 1.69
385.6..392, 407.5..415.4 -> 1.93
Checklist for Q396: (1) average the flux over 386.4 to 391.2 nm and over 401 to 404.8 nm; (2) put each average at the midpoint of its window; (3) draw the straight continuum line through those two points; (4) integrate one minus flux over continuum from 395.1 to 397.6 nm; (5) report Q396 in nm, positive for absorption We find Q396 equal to 0.749 nm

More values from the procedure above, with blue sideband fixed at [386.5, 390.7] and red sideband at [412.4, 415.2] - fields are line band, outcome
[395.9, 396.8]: 0.29 nm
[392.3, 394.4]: 0.74 nm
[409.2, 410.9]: -0.08 nm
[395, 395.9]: -0.13 nm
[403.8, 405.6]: -0.30 nm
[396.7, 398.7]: 0.12 nm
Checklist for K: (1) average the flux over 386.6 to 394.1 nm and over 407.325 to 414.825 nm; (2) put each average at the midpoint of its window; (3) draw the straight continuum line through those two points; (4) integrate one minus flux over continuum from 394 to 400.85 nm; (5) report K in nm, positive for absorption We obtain -0.43 nm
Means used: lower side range 166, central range 229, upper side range 305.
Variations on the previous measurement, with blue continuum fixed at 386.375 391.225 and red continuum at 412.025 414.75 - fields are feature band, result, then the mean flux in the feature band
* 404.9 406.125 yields -0.22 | 308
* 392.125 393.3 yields 0.32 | 141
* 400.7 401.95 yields -0.42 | 321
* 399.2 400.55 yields -0.40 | 301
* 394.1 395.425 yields -0.01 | 206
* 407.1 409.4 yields -0.35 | 317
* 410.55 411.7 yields -0.09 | 312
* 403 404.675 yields -0.32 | 301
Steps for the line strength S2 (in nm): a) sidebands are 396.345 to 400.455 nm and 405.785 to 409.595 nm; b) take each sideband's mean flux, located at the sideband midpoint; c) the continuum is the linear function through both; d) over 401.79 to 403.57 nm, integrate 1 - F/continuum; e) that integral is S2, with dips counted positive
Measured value -0.345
